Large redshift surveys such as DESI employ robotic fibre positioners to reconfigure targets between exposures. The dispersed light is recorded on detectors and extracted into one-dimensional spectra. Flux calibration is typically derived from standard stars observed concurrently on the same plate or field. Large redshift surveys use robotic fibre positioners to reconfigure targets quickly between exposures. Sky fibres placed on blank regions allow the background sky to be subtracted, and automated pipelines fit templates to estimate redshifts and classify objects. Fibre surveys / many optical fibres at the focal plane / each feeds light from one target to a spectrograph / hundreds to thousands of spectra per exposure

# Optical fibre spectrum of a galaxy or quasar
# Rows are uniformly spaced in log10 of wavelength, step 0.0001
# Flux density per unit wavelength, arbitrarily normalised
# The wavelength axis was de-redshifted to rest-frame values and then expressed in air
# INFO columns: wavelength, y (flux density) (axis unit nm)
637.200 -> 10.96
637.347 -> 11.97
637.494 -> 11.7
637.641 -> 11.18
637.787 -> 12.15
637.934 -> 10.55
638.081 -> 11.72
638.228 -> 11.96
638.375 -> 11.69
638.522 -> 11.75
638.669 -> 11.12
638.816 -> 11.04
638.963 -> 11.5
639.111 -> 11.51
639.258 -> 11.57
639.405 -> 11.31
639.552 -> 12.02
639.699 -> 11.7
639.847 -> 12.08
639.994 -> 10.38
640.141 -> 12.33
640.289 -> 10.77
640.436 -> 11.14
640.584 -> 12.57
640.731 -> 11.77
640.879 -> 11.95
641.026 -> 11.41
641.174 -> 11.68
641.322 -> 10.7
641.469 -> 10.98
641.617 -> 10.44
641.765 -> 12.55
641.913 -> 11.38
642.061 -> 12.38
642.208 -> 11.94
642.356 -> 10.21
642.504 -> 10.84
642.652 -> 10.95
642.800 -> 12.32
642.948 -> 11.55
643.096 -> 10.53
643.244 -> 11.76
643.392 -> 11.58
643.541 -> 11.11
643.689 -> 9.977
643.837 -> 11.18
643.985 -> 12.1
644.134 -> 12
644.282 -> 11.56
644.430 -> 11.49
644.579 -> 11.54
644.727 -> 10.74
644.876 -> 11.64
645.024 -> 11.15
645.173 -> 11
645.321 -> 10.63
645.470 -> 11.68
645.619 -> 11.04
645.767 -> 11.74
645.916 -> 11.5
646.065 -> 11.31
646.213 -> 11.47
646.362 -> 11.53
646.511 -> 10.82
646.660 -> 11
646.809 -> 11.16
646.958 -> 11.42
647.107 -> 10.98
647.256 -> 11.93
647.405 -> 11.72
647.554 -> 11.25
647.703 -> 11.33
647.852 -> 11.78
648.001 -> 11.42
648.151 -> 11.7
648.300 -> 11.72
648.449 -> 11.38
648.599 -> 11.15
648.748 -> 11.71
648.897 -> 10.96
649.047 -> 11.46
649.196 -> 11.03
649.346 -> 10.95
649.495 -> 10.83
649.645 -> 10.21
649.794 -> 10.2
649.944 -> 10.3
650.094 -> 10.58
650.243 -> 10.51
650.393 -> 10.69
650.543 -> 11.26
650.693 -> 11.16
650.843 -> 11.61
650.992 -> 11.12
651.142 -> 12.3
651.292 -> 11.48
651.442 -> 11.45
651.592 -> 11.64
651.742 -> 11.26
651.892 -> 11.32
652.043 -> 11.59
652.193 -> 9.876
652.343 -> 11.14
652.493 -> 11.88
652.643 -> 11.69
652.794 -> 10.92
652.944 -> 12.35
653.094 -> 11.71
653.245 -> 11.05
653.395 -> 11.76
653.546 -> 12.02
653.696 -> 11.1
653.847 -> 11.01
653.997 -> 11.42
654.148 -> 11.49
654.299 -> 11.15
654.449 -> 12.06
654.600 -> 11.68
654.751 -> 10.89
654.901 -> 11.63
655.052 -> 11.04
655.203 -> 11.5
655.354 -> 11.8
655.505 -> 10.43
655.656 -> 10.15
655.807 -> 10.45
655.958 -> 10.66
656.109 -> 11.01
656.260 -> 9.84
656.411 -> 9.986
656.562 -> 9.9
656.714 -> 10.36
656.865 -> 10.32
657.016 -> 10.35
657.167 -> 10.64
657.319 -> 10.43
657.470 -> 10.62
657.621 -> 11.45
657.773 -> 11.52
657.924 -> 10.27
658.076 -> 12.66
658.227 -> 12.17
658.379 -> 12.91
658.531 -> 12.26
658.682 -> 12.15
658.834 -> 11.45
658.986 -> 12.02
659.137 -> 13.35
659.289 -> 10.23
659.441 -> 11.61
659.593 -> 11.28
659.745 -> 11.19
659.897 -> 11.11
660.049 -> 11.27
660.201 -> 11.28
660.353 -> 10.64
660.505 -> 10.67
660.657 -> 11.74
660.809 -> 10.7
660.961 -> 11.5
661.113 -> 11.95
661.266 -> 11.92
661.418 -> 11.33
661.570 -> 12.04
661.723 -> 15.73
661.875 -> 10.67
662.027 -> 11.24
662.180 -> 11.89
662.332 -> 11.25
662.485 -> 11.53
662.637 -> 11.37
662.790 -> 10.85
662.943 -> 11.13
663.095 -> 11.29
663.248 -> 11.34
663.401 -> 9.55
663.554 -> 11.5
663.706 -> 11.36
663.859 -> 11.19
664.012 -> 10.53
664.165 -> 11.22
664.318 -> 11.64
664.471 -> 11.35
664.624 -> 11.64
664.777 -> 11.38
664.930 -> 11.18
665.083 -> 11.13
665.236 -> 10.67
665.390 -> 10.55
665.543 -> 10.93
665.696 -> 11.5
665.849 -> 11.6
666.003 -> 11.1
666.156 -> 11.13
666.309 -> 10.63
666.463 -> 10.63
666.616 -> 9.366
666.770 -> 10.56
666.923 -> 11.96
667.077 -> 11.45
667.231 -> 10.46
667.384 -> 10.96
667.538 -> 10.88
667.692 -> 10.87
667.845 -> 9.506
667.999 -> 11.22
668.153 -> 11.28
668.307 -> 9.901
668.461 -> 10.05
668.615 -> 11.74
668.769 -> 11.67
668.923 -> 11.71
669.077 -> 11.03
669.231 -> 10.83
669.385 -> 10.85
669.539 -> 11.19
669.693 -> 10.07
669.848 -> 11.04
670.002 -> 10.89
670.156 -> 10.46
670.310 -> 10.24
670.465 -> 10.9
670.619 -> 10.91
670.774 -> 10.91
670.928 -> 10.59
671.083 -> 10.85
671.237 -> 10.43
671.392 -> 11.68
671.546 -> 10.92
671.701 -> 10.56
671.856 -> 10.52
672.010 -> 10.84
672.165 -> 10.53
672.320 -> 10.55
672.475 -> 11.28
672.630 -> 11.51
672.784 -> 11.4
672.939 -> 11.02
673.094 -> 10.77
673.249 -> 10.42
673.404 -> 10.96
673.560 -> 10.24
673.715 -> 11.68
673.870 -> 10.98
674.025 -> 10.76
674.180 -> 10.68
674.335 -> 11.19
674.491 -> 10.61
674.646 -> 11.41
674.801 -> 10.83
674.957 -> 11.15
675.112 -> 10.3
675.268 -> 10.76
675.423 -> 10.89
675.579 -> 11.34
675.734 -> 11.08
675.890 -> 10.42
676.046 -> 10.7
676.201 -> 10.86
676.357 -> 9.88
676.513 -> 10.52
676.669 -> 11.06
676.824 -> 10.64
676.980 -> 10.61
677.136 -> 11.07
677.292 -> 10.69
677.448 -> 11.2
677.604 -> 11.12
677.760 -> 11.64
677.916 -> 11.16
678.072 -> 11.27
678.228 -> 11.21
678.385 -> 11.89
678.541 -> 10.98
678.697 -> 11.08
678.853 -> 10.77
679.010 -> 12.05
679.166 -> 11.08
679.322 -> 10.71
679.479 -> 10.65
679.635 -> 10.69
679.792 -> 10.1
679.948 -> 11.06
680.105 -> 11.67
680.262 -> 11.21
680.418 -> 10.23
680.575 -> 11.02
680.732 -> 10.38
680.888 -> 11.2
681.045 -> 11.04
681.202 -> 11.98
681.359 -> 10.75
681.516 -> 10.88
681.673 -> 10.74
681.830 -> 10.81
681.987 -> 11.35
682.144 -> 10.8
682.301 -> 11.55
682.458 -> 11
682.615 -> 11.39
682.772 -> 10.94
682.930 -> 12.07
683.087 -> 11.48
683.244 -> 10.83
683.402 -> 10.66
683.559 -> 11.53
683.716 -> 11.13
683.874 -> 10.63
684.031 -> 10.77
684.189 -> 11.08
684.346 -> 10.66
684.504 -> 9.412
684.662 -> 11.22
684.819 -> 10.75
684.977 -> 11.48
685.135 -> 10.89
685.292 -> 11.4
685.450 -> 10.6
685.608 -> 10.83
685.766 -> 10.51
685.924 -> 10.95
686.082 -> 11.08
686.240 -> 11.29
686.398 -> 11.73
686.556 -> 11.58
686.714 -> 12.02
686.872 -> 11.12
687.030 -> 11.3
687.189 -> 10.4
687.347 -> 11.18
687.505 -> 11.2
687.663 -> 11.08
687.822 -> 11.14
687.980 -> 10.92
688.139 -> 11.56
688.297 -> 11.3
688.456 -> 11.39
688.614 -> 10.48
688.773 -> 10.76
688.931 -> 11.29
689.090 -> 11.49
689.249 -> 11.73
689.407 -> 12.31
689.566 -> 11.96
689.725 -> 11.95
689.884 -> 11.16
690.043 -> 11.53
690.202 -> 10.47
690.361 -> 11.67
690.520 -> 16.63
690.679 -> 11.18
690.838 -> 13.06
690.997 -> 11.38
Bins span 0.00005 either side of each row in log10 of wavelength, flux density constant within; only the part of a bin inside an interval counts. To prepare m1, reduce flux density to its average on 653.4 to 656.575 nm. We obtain 11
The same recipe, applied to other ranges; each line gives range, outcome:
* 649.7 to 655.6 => 11.3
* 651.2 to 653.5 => 11.4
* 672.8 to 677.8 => 10.9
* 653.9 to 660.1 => 11.2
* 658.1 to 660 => 11.8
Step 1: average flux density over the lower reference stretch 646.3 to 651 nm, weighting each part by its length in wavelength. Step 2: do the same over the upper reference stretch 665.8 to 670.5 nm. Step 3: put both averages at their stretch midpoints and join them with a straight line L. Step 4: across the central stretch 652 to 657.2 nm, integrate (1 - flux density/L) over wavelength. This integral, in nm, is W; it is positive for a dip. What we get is 0.00 nm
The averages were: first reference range 11.2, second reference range 10.8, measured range 11.1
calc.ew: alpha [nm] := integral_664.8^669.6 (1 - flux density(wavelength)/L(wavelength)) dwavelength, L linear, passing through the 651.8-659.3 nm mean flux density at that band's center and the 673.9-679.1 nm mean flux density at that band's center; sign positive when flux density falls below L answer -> 0.07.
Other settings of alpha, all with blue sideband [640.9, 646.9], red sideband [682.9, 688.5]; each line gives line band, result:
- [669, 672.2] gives 0.11 nm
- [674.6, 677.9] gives 0.08 nm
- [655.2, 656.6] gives 0.09 nm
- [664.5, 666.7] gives 0.04 nm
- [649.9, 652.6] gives 0.02 nm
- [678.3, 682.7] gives 0.03 nm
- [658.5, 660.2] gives -0.06 nm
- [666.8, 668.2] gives 0.03 nm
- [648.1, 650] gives 0.04 nm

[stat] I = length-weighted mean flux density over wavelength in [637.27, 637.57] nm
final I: 11.8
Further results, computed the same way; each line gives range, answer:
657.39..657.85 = 11.2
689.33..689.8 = 12.1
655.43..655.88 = 10.3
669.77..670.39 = 10.6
